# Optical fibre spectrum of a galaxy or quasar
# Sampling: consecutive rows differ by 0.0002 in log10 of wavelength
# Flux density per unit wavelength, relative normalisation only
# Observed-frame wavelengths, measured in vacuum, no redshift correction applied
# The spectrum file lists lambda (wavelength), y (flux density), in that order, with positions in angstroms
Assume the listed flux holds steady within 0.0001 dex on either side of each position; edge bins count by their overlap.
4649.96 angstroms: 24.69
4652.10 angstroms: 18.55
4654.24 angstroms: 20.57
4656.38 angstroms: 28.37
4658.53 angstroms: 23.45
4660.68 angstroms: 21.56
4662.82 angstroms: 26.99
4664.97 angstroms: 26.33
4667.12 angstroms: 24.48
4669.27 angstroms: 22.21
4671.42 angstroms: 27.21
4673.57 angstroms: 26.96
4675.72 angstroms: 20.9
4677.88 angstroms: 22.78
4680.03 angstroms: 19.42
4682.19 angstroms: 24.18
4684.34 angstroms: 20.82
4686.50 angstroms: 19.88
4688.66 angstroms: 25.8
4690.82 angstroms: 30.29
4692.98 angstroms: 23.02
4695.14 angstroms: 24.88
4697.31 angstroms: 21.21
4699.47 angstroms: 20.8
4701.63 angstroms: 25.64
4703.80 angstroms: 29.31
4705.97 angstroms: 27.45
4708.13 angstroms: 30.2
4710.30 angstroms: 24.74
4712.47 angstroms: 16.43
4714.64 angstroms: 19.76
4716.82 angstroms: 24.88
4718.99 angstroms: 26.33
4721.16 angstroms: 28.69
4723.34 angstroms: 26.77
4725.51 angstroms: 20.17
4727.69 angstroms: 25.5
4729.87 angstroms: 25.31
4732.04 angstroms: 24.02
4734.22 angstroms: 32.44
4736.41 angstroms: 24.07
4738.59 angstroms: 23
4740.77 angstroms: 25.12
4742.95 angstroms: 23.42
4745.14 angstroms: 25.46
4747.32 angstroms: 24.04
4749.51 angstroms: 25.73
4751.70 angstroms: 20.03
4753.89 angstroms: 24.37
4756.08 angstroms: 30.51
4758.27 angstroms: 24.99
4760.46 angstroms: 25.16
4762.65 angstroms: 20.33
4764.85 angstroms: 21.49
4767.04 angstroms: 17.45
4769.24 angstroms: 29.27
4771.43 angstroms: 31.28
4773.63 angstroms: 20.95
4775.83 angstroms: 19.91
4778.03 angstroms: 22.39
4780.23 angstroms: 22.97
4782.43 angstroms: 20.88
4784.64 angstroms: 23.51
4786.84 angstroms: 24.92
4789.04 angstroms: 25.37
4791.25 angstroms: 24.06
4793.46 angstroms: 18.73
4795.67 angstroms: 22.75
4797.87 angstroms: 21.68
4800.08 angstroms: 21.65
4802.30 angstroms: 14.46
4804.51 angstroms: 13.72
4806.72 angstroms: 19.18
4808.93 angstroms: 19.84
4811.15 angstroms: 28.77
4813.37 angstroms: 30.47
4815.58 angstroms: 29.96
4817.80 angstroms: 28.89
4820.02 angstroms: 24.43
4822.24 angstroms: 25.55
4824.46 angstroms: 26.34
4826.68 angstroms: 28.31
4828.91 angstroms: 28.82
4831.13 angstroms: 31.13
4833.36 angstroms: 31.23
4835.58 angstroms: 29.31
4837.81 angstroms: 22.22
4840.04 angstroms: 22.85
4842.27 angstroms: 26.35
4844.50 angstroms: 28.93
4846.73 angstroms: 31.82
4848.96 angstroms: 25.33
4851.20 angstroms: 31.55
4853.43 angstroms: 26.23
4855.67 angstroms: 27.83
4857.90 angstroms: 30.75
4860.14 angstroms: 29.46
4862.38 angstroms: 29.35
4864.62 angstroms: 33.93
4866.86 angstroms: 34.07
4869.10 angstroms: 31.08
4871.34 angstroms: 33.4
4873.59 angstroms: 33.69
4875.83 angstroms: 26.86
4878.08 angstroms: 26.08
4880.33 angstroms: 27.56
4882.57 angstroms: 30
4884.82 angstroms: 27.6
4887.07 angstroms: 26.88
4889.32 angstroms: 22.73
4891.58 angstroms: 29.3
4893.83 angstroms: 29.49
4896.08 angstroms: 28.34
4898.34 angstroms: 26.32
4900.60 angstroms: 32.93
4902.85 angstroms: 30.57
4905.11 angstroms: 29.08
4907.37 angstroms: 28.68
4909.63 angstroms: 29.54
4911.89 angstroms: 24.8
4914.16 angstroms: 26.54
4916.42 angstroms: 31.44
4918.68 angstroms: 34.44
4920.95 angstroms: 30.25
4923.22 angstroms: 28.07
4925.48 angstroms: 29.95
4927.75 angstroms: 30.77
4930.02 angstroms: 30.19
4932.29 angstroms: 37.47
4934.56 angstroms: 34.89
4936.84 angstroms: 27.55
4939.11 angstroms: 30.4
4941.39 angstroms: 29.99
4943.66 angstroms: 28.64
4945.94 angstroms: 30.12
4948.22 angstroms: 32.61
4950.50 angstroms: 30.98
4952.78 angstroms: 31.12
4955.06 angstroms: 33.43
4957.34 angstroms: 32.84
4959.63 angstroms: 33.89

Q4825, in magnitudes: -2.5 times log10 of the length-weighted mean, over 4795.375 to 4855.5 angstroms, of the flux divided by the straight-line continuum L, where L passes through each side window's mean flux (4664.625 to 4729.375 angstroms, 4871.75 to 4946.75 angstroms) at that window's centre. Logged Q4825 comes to 0.071 mag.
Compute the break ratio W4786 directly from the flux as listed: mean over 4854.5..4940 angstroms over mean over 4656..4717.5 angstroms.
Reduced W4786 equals 1.2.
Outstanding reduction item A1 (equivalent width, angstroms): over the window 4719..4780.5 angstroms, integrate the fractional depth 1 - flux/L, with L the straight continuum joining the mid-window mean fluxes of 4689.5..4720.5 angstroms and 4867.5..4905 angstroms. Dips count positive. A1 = 2.9 angstroms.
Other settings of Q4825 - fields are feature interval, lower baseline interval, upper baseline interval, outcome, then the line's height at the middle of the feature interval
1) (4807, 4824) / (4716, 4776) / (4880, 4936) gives 0.014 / 26.8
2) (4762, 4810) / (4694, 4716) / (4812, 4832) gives 0.233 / 26.9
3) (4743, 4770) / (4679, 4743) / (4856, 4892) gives 0.083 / 25.9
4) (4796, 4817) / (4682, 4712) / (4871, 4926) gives 0.207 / 27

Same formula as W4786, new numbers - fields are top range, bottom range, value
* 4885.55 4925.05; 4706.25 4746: 1.16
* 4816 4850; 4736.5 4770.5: 1.14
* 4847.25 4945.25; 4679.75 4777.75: 1.22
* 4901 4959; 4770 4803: 1.36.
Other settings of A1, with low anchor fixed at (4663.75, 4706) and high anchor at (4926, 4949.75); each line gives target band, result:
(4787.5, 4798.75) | 1.9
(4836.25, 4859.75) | 1.0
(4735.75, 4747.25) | 0.7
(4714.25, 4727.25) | 0.2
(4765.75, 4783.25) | 2.3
